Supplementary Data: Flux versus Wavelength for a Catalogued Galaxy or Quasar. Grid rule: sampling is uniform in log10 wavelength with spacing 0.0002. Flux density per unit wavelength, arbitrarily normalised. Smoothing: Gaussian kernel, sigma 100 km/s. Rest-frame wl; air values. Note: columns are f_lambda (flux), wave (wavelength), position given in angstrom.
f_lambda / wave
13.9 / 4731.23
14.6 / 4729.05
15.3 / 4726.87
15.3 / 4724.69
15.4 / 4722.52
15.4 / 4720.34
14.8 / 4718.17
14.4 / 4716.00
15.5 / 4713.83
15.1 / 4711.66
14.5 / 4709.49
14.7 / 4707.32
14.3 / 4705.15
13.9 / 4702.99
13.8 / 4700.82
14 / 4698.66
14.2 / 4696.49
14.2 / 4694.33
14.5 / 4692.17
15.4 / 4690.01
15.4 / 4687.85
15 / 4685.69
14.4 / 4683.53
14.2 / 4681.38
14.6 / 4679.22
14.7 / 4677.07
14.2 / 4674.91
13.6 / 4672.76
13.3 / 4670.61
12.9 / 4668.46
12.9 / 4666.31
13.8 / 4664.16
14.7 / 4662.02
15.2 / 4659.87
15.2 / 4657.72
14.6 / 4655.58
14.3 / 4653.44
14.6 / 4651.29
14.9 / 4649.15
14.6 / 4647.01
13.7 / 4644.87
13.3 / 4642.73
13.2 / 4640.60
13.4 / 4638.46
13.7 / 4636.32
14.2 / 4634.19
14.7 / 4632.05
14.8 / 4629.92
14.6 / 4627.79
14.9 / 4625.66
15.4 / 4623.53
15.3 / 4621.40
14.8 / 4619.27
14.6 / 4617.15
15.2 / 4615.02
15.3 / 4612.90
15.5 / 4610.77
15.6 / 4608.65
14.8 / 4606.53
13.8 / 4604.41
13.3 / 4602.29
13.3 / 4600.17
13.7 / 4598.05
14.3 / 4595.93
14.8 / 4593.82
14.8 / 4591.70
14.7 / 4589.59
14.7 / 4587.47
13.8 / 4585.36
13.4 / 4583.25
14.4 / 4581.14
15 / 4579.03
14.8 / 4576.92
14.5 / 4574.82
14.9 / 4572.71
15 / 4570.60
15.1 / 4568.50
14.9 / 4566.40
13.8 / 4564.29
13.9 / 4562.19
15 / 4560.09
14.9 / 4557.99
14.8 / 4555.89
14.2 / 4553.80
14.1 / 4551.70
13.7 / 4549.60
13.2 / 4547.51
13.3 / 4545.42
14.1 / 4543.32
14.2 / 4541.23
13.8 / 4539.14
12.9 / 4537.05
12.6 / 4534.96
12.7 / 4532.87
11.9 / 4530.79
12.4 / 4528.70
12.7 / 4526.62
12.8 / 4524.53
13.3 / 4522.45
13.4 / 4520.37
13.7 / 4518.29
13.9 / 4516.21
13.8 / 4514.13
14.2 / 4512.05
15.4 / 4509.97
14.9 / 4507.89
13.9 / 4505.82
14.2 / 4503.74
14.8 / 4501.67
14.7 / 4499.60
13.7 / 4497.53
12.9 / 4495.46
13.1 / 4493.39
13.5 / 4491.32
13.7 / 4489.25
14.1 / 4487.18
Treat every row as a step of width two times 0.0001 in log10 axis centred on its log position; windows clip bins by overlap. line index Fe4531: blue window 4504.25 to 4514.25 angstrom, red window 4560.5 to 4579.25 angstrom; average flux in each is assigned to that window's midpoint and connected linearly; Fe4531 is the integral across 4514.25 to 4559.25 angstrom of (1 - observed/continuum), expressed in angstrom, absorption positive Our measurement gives 3.4 angstrom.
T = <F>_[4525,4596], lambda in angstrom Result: 14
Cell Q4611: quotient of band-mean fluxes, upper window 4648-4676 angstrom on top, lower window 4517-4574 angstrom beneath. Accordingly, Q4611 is 1.03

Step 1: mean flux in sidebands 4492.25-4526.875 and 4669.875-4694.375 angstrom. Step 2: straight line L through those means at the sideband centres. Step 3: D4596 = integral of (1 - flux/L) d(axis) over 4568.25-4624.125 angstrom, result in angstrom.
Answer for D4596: -1.69 angstrom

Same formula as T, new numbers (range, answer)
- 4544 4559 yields 14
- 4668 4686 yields 14.1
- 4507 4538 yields 13.4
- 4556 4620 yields 14.6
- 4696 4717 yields 14.4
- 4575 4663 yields 14.5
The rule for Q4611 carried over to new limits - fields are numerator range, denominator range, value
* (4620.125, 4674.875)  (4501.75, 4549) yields 1.05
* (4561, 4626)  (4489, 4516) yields 1.04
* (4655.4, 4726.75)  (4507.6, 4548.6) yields 1.08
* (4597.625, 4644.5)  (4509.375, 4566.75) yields 1.06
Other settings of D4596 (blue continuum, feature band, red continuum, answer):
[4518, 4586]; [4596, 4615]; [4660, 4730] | -0.5 angstrom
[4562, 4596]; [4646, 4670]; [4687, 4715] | 0.4 angstrom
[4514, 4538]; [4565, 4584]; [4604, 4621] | -0.7 angstrom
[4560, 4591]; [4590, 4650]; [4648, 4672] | -0.4 angstrom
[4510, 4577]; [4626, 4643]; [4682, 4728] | 0.3 angstrom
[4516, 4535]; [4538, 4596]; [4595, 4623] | -2.6 angstrom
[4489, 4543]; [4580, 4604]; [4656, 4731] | -0.2 angstrom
